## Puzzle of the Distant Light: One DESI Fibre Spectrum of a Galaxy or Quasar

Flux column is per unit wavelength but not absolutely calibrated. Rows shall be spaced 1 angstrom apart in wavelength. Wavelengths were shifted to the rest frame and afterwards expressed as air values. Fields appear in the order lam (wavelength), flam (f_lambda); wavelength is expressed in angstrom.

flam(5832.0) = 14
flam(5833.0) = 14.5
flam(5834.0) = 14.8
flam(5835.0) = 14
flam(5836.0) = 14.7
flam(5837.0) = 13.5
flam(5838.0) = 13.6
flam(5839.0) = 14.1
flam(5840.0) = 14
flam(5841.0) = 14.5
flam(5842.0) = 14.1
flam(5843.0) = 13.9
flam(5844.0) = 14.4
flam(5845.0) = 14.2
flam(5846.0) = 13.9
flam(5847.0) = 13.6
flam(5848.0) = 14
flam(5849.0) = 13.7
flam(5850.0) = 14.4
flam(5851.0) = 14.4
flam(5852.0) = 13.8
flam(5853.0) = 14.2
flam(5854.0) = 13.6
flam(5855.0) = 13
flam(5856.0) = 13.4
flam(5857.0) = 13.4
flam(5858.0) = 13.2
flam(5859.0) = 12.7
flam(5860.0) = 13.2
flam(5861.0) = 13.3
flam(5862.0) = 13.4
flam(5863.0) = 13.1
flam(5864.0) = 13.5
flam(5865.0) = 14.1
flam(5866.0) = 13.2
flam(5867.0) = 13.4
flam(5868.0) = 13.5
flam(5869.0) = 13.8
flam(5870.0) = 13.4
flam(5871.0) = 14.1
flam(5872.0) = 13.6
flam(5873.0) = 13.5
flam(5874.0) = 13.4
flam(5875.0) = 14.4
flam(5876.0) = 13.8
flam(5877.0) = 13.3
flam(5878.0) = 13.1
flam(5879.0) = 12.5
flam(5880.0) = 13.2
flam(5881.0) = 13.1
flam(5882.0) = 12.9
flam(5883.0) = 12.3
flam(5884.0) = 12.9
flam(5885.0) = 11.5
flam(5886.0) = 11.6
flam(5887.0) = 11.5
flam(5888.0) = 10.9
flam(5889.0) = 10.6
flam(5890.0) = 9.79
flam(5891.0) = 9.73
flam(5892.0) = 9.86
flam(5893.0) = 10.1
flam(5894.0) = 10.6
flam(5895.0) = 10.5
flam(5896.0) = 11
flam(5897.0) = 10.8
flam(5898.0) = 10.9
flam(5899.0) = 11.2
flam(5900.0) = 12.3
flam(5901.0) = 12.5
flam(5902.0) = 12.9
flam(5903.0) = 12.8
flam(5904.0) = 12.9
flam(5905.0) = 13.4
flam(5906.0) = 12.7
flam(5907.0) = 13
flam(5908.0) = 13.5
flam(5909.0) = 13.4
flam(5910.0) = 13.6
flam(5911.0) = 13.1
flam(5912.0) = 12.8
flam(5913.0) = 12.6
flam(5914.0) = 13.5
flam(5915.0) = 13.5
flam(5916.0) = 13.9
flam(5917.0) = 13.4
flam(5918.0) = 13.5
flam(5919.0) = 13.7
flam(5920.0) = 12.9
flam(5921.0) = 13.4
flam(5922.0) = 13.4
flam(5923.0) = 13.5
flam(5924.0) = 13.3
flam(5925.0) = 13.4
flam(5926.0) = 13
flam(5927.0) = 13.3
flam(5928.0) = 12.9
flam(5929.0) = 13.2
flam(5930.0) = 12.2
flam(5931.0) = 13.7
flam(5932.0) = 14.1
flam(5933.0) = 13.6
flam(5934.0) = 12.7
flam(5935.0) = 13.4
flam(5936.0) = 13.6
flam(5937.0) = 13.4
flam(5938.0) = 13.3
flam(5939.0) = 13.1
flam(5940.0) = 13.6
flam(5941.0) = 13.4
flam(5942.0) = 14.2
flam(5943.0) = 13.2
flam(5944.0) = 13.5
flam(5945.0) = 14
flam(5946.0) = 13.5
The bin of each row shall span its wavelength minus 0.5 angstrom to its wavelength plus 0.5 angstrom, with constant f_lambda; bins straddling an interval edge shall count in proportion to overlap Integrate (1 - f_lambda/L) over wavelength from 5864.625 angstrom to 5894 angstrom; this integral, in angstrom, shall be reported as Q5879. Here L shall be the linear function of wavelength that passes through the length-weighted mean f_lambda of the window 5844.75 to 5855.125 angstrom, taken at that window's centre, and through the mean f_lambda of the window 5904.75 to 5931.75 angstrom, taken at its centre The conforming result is 2.5 angstrom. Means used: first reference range 13.9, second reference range 13.3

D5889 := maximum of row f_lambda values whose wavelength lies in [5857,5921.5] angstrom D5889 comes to 14.4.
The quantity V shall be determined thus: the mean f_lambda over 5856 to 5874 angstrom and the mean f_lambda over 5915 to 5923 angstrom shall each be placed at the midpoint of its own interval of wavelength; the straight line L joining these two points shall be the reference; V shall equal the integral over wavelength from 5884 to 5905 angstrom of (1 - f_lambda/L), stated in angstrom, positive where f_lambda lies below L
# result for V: 3.4 angstrom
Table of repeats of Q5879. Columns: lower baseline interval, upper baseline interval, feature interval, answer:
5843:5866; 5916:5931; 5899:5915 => 0.5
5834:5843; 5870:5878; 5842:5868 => 0.5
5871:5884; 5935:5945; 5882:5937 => 3.7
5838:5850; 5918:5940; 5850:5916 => 4.8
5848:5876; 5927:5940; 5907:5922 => 0.0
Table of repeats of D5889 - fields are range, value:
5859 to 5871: 14.1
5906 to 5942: 14.2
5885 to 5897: 11.6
